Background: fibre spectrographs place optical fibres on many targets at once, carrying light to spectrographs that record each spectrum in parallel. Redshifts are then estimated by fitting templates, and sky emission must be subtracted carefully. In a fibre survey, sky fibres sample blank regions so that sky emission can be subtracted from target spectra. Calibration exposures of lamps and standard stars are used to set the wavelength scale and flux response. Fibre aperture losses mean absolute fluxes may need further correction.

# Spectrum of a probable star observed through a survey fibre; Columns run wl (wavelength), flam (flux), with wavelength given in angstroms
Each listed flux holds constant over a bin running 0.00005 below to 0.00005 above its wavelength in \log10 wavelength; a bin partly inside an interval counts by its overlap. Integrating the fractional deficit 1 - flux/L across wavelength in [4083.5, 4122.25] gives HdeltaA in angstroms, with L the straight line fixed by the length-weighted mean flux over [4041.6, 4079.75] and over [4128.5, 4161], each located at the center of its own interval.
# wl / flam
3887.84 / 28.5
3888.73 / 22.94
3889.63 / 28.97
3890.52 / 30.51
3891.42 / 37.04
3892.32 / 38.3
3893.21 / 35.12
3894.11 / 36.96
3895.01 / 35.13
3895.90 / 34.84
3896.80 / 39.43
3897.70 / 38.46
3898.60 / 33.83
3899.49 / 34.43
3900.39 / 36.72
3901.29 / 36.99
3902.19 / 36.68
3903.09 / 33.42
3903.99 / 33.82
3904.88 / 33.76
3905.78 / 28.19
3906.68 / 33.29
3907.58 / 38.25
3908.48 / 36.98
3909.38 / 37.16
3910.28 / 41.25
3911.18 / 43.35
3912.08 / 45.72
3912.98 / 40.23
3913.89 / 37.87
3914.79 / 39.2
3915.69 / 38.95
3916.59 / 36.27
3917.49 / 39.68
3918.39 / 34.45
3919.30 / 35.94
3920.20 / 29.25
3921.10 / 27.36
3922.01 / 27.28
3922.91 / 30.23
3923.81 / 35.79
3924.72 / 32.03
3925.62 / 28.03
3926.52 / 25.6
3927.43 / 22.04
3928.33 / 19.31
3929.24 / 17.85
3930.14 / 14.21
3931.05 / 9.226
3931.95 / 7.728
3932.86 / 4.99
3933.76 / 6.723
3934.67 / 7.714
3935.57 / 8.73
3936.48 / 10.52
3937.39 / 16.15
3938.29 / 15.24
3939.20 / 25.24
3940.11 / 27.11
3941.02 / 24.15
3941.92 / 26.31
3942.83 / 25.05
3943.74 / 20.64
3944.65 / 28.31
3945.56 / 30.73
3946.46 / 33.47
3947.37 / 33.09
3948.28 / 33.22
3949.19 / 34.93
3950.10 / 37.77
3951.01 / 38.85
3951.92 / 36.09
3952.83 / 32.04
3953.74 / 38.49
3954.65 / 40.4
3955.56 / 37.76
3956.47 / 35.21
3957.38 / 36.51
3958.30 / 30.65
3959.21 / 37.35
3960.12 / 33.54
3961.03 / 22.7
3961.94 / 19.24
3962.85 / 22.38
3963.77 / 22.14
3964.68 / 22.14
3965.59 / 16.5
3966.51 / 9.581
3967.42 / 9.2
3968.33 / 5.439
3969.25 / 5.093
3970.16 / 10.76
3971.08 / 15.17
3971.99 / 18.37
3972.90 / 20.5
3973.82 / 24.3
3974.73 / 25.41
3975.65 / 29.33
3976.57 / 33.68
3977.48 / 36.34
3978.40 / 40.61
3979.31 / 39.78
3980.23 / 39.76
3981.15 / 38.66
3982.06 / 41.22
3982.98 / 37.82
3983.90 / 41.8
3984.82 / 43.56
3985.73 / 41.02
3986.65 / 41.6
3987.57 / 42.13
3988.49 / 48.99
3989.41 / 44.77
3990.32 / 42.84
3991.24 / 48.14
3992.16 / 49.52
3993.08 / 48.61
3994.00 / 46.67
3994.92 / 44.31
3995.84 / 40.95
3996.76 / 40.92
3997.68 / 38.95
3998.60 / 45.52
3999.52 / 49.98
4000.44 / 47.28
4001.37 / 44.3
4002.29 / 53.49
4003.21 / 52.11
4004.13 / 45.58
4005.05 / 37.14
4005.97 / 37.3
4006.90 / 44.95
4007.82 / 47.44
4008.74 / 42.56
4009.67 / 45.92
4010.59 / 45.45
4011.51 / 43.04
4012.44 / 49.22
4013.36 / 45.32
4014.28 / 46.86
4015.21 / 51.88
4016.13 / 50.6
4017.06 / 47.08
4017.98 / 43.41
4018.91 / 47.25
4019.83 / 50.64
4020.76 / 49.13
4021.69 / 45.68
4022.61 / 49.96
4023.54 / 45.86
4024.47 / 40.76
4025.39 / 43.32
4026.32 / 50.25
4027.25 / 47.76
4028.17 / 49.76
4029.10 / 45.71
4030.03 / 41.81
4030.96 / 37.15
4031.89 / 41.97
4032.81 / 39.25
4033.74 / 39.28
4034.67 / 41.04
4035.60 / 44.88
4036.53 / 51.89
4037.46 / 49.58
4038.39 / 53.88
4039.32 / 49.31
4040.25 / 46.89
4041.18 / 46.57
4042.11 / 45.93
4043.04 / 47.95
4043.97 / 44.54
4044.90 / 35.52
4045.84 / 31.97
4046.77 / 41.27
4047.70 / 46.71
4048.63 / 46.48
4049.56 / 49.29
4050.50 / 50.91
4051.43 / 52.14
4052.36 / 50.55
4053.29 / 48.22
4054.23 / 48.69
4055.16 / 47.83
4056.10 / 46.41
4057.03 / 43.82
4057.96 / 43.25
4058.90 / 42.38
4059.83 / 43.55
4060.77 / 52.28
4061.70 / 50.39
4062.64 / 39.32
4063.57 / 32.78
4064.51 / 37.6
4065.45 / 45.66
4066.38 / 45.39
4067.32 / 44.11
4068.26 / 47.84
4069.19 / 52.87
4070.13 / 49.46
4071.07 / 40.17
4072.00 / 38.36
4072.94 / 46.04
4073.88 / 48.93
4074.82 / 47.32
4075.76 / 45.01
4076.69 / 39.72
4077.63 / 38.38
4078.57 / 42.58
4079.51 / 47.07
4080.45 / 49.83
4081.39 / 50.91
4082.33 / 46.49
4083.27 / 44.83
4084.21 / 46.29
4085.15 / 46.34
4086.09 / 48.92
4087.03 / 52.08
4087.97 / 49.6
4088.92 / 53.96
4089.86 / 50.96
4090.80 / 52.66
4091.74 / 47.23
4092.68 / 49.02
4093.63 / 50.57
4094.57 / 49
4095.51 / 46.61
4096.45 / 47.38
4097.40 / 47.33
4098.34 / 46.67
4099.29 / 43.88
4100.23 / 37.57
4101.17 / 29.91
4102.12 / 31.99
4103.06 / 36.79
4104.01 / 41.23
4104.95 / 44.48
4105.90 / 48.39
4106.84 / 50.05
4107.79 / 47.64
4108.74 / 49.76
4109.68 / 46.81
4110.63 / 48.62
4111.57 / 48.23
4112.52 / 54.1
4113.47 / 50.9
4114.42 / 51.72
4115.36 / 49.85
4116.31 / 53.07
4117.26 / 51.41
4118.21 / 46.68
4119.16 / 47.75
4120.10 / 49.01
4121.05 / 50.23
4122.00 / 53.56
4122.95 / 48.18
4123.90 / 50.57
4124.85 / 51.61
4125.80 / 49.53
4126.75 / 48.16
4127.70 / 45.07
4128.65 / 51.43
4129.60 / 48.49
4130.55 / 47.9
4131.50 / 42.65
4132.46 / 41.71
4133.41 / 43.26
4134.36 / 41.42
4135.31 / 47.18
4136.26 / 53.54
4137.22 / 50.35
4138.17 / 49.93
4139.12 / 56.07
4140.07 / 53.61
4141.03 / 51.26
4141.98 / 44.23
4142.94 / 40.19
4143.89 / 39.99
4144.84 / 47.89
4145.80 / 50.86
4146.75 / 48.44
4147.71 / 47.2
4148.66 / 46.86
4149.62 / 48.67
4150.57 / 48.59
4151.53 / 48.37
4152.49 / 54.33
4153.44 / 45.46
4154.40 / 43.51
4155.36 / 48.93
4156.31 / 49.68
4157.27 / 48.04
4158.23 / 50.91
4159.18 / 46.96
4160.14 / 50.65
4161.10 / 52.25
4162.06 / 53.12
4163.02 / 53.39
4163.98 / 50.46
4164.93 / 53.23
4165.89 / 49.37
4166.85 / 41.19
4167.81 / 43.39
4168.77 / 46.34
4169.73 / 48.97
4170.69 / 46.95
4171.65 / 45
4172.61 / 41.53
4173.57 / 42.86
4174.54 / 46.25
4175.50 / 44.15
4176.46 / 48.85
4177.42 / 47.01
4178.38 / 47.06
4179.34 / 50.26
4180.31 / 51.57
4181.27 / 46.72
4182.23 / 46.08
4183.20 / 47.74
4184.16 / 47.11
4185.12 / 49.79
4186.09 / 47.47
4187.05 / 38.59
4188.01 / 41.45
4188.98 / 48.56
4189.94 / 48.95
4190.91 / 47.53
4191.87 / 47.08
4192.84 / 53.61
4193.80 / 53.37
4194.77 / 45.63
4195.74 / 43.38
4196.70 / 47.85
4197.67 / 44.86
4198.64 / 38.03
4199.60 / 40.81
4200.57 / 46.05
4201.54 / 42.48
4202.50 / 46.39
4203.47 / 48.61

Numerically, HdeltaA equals -0.9 angstroms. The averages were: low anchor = 44.8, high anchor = 47.9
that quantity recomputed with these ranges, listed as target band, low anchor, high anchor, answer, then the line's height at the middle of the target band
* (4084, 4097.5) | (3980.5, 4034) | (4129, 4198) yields -0.9 angstroms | 46.3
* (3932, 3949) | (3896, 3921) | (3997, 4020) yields 8.1 angstroms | 39.6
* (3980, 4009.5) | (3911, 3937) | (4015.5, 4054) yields -4.2 angstroms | 38.7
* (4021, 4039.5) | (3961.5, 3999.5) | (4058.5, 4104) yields -3.1 angstroms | 38.9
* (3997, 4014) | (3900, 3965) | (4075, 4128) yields -3.8 angstroms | 37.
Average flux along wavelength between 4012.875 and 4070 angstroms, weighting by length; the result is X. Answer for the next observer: 45.8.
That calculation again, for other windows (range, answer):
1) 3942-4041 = 38.4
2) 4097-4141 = 47.4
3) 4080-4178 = 47.7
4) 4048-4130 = 46.9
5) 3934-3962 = 28.3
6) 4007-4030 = 46.7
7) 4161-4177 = 47.4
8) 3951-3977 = 24.9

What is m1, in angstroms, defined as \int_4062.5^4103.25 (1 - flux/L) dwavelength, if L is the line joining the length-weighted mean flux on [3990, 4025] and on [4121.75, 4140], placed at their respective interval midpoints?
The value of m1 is 2.0 angstroms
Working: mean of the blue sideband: 46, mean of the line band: 45.2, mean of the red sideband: 48.5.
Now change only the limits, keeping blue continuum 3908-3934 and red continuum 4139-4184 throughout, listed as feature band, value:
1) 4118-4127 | -1.0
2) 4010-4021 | -3.3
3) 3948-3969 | 2.6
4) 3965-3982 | 5.0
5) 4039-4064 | -3.8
